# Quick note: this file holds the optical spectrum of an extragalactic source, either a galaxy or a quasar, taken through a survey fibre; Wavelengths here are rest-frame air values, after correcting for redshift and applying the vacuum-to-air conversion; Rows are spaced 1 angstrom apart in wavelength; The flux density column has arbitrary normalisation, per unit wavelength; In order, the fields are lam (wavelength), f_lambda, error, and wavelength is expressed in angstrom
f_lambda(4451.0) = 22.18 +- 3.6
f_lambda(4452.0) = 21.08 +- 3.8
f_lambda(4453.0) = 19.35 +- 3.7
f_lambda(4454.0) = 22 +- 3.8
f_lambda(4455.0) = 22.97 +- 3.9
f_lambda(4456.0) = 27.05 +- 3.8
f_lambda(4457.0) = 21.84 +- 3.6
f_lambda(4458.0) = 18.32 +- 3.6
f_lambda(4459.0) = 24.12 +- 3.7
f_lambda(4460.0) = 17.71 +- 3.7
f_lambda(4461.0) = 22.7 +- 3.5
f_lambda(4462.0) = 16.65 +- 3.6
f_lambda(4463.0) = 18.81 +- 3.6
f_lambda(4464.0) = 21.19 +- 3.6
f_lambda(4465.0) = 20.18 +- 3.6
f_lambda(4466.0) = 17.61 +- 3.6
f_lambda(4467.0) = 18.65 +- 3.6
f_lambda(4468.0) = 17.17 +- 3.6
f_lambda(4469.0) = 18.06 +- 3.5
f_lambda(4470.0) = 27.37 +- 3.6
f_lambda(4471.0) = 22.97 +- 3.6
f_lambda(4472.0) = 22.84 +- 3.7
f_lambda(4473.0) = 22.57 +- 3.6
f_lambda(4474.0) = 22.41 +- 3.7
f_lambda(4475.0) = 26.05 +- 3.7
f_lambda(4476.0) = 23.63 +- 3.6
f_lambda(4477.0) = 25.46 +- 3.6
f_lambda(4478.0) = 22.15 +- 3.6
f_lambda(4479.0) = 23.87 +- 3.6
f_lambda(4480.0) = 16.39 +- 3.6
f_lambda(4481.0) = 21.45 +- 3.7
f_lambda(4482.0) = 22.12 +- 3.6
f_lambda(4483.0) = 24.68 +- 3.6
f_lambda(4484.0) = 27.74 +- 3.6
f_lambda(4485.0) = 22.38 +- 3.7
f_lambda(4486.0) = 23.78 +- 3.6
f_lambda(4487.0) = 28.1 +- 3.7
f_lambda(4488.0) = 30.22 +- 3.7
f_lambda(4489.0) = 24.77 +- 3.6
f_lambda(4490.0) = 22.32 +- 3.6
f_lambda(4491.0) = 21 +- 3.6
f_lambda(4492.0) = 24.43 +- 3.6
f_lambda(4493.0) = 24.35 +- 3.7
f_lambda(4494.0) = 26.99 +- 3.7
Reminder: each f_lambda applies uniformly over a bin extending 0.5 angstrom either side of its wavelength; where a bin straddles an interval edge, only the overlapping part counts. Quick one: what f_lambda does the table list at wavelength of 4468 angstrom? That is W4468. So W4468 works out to 17.17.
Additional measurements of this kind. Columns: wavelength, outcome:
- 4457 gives 21.84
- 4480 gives 16.39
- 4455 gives 22.97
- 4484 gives 27.74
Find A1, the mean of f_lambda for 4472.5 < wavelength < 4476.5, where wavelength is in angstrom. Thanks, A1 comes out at 23.7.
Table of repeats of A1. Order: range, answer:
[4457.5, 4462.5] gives 19.9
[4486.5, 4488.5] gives 29.2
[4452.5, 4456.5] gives 22.8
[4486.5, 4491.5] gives 25.3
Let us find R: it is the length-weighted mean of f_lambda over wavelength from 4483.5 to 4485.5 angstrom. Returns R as 25.1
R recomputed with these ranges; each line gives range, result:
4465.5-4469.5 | 17.9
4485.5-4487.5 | 25.9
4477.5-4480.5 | 20.8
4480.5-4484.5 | 24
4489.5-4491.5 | 21.7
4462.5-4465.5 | 20.1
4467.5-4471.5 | 21.4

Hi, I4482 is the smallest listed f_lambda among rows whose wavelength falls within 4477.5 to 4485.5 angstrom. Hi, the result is 16.39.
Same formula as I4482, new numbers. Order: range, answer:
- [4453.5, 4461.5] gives 17.71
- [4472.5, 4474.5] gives 22.41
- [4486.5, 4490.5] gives 22.32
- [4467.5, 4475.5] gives 17.17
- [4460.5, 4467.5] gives 16.65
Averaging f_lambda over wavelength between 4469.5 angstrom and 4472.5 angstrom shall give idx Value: 24.4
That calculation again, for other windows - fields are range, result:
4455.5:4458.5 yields 22.4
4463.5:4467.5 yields 19.4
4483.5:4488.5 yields 26.4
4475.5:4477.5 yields 24.5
